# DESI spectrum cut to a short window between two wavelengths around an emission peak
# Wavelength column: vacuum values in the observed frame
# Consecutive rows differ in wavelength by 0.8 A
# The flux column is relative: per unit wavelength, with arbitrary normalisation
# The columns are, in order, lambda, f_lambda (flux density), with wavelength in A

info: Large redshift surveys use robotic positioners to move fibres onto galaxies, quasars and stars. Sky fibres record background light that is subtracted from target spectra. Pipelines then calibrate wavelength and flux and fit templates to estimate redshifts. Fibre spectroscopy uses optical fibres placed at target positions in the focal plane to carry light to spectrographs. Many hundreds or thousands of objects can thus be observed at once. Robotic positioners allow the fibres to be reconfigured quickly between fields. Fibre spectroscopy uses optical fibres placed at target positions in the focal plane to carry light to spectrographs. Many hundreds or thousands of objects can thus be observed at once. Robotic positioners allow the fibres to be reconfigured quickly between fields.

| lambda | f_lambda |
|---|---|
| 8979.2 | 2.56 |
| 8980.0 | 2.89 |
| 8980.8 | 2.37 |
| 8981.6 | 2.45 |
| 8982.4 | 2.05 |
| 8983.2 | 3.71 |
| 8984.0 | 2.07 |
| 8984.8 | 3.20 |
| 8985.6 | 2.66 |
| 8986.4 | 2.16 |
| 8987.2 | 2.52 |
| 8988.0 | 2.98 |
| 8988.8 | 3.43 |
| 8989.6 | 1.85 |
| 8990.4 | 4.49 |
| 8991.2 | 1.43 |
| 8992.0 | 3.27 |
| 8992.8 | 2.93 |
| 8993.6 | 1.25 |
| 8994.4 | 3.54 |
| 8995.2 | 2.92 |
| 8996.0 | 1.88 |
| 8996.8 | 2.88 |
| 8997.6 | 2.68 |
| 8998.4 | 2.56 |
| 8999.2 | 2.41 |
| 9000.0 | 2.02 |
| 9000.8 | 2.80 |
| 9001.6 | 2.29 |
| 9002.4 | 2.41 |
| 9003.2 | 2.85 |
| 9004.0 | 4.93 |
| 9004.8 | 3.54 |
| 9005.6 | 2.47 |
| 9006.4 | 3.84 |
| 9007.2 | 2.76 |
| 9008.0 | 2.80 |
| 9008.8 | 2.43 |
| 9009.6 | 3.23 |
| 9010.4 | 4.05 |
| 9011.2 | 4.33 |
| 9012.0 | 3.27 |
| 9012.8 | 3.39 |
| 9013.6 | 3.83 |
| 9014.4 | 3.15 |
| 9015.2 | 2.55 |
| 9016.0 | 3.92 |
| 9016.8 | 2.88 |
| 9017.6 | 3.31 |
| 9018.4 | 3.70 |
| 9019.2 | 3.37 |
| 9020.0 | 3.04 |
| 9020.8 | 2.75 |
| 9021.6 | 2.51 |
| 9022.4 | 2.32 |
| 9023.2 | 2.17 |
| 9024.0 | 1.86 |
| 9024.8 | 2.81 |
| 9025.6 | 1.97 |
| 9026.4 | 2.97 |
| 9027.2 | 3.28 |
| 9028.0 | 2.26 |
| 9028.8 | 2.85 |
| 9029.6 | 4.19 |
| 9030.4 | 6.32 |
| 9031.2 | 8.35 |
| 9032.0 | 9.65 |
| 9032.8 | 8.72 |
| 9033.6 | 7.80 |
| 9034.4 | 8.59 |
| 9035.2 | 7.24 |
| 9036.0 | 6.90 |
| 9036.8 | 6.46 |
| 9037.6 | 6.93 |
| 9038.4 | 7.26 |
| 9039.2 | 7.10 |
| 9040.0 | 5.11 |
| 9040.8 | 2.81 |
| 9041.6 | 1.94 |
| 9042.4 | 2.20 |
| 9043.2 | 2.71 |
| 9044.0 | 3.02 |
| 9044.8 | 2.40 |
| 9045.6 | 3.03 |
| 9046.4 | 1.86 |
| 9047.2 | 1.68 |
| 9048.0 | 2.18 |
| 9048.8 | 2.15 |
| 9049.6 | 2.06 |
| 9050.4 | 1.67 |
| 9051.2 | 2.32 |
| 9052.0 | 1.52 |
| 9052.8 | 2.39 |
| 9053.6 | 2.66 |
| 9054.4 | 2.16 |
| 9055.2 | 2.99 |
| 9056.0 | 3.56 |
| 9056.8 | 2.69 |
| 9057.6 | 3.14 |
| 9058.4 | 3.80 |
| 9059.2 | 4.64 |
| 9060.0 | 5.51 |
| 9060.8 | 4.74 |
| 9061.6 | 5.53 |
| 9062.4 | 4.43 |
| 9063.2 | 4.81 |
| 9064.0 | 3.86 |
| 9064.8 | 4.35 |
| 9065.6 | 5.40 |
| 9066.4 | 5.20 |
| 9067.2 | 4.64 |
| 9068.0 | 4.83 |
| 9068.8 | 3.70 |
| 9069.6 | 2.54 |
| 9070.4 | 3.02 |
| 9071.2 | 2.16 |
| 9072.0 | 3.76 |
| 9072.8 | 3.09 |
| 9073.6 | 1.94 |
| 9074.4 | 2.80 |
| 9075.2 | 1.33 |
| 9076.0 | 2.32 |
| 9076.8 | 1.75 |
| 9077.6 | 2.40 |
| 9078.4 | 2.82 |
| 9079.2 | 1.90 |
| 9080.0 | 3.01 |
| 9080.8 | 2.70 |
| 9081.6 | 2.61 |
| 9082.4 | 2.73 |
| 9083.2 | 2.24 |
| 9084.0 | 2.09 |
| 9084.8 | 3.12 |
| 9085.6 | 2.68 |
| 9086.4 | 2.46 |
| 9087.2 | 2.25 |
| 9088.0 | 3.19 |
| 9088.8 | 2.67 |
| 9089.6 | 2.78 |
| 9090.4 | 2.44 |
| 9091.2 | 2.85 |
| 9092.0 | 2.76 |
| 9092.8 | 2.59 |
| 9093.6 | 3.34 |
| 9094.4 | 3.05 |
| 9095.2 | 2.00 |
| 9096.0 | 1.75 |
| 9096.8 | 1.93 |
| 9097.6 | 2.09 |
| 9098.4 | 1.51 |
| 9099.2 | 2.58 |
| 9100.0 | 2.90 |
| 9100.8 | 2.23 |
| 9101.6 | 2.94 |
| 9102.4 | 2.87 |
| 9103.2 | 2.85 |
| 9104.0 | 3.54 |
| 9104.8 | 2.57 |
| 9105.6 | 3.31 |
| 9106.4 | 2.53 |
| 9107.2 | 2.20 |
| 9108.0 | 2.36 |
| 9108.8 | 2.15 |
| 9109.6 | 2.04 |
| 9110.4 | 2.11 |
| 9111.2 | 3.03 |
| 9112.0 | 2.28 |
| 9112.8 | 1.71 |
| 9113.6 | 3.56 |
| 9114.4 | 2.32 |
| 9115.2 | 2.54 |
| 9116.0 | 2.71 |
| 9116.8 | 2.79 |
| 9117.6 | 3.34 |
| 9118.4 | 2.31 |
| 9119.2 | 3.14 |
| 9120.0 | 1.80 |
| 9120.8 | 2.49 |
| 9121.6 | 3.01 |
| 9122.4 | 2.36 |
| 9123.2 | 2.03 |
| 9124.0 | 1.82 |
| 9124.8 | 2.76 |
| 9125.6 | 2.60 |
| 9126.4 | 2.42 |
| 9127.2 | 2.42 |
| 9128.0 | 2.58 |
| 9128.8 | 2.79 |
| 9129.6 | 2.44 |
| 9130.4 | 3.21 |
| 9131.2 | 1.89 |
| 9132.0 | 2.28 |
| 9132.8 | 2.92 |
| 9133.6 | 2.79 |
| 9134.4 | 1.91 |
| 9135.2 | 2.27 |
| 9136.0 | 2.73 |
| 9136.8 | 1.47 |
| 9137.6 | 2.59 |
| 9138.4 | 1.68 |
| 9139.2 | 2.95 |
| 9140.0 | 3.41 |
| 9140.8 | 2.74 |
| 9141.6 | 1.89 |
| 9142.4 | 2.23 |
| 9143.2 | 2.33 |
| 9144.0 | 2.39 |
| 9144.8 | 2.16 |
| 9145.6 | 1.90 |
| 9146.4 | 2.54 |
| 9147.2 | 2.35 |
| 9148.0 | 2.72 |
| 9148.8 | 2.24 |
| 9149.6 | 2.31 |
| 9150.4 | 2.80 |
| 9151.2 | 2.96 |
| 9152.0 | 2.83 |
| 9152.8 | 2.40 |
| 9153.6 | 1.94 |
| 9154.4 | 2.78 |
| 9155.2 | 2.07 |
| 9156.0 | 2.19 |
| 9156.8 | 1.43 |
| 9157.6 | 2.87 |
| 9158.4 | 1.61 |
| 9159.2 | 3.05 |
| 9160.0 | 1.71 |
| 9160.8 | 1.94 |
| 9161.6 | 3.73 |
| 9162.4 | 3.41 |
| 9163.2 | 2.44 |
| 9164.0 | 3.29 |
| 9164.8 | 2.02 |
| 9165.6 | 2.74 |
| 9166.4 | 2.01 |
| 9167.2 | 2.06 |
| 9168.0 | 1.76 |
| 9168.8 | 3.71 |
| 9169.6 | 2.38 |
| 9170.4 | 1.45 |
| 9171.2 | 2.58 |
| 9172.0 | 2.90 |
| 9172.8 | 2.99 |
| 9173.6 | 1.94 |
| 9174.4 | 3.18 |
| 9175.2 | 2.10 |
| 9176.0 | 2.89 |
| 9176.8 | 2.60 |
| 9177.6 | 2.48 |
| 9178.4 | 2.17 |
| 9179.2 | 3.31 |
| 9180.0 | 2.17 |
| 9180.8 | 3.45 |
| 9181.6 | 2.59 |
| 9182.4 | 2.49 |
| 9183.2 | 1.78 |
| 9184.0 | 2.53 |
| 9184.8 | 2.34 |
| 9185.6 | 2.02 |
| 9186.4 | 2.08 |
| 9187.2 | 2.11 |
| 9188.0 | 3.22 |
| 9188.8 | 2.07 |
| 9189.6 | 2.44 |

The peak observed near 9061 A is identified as [N II]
